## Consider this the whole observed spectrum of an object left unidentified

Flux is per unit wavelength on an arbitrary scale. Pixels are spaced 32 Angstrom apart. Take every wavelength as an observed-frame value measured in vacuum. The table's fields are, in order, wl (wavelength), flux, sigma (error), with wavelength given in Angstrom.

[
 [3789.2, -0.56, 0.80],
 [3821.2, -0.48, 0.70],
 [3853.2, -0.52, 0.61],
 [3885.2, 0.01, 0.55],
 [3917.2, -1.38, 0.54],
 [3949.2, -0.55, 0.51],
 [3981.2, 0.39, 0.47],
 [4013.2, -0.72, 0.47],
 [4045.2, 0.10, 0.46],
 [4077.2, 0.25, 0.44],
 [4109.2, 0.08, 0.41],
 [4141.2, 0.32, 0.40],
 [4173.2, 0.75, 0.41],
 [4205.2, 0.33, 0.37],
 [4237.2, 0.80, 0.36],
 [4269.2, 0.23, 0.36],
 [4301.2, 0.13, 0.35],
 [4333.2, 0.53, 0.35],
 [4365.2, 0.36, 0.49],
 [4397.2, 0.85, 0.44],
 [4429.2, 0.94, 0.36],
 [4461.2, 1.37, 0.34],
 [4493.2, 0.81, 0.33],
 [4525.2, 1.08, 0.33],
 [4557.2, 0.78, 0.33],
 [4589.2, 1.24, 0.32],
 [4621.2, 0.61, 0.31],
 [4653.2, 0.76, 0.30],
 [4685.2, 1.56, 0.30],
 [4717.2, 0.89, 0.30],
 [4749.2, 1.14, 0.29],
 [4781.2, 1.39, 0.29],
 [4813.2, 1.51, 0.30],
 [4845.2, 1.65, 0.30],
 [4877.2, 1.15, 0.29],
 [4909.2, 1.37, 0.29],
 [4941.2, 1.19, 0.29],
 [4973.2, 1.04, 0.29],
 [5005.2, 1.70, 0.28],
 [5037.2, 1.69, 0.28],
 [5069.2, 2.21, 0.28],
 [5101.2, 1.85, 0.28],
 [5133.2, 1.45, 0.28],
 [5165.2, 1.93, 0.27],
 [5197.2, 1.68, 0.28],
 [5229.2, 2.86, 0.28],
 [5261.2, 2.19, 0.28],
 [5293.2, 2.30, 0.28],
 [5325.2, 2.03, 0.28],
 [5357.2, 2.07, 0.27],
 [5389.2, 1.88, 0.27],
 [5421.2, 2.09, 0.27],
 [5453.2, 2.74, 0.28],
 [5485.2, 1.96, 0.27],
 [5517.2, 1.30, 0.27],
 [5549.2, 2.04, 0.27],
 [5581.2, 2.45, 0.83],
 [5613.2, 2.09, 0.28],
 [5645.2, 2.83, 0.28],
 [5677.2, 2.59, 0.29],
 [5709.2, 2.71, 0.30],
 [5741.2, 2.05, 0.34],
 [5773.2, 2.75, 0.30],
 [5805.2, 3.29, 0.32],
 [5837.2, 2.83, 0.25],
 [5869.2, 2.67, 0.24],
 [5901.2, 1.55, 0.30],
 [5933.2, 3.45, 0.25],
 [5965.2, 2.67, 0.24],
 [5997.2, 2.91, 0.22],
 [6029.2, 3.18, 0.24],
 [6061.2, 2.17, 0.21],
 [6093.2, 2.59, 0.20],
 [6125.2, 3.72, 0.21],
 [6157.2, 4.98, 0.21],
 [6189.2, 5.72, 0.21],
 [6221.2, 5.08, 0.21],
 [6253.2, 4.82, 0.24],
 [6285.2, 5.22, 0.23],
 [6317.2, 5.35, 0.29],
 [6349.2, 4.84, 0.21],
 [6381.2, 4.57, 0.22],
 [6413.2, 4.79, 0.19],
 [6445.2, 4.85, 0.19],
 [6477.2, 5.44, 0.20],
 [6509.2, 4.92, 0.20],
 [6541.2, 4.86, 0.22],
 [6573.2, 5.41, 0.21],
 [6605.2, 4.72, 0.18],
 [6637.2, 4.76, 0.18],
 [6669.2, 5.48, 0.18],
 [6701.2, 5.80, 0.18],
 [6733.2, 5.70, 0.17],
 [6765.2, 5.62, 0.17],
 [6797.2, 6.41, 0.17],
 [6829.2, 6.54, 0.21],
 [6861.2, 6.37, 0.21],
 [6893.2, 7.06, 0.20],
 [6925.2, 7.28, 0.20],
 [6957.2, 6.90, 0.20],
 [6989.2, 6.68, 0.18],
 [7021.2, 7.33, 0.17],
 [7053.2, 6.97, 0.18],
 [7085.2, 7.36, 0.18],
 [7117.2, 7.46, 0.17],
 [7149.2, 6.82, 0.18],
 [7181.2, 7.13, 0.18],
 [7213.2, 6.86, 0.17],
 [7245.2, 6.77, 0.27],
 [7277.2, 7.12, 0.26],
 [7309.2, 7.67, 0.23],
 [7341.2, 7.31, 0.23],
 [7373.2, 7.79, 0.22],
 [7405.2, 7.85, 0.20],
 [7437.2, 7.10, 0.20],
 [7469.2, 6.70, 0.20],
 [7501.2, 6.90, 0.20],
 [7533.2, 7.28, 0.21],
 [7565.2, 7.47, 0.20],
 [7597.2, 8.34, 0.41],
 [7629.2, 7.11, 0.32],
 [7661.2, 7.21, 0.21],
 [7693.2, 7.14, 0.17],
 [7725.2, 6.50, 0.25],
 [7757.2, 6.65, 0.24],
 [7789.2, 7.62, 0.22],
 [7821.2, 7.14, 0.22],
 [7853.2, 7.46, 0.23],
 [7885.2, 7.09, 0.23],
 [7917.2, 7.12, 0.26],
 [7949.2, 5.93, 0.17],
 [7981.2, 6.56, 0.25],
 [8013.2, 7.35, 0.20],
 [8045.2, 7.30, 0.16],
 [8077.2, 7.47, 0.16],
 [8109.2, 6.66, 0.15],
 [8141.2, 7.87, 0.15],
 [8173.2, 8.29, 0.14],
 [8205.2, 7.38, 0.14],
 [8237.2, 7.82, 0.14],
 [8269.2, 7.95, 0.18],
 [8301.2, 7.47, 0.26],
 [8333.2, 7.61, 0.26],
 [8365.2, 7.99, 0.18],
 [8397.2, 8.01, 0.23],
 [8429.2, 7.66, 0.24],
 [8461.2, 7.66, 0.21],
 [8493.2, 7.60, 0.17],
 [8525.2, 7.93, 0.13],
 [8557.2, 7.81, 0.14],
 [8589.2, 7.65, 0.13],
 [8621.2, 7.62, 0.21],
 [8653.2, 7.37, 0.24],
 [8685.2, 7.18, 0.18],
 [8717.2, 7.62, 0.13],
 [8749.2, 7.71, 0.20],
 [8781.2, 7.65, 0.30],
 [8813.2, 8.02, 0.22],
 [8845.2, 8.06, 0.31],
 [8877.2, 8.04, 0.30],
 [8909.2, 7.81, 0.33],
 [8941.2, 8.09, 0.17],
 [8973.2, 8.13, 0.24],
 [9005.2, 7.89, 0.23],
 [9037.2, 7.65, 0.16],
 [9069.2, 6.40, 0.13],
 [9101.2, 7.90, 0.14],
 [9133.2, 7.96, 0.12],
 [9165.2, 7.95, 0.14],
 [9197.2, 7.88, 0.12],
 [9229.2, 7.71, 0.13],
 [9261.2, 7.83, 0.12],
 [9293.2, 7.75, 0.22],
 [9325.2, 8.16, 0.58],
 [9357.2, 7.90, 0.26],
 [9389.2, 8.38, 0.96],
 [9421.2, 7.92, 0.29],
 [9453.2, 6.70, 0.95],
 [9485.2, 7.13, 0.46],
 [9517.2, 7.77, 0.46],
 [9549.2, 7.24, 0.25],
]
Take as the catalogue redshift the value 0.538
